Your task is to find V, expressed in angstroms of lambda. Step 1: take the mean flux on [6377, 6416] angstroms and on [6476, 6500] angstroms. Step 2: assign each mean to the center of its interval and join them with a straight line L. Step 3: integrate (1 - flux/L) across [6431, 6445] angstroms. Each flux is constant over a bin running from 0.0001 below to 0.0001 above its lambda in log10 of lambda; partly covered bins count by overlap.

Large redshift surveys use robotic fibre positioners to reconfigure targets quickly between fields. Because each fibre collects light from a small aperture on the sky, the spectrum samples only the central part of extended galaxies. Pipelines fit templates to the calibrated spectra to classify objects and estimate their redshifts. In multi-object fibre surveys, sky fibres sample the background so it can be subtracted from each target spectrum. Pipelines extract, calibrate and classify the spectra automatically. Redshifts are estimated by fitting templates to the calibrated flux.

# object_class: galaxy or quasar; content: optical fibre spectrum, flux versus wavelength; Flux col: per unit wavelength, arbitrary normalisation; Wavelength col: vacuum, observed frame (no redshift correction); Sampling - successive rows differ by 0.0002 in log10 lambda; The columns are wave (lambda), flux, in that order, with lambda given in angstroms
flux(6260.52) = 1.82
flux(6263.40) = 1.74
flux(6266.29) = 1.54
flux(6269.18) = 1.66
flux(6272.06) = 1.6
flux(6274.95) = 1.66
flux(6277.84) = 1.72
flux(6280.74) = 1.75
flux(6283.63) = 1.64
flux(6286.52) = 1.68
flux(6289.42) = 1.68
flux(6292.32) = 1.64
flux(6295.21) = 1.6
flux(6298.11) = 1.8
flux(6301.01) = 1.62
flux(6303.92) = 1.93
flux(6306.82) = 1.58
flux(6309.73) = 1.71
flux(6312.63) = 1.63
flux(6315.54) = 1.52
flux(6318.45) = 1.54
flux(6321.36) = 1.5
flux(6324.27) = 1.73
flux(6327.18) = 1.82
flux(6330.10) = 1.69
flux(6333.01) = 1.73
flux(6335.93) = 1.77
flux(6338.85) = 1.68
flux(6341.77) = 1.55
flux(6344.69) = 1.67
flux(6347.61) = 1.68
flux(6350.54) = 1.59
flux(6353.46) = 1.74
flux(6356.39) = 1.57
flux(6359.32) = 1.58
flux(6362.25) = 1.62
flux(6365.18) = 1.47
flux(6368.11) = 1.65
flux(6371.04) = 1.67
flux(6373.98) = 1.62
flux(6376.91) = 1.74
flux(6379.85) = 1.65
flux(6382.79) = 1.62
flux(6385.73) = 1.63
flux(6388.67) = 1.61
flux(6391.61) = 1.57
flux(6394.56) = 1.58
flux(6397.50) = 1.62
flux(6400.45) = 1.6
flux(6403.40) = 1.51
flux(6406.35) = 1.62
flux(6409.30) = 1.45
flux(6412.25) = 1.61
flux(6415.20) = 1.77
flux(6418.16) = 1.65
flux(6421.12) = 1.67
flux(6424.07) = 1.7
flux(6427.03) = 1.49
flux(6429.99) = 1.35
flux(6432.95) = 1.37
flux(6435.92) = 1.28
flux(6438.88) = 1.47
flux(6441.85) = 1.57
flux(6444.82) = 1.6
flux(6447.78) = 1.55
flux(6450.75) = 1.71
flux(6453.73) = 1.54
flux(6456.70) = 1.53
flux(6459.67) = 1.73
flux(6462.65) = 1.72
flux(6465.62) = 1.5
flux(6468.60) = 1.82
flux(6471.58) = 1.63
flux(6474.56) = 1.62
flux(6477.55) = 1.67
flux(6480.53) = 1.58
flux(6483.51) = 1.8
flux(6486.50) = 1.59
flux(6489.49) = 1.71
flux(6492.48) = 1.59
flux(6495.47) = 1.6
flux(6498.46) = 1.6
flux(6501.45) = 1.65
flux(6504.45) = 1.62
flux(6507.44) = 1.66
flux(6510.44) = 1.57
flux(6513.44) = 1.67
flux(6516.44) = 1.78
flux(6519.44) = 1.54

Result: 1.6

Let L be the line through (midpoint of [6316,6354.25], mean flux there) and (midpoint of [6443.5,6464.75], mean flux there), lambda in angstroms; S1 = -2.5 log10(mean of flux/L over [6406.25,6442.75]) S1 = 0.068 mag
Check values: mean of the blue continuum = 1.66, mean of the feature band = 1.53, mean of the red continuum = 1.62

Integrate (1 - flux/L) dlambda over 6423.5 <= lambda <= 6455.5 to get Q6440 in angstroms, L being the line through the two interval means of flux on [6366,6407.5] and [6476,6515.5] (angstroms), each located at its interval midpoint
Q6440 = 2.4 angstroms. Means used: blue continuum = 1.62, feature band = 1.51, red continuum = 1.64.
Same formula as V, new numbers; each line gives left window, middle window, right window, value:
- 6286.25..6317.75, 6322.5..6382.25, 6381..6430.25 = -0.9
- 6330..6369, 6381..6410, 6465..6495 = 1.1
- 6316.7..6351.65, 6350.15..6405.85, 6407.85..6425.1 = 1.3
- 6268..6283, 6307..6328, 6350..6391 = 0.3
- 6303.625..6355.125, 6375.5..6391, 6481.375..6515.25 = 0.1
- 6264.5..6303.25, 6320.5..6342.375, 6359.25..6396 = -0.7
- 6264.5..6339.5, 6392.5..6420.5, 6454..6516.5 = 0.9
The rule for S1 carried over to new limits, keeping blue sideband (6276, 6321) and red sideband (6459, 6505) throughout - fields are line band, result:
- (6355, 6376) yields 0.04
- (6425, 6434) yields 0.16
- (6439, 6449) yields 0.06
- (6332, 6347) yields -0.01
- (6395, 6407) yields 0.05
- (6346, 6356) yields 0.00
